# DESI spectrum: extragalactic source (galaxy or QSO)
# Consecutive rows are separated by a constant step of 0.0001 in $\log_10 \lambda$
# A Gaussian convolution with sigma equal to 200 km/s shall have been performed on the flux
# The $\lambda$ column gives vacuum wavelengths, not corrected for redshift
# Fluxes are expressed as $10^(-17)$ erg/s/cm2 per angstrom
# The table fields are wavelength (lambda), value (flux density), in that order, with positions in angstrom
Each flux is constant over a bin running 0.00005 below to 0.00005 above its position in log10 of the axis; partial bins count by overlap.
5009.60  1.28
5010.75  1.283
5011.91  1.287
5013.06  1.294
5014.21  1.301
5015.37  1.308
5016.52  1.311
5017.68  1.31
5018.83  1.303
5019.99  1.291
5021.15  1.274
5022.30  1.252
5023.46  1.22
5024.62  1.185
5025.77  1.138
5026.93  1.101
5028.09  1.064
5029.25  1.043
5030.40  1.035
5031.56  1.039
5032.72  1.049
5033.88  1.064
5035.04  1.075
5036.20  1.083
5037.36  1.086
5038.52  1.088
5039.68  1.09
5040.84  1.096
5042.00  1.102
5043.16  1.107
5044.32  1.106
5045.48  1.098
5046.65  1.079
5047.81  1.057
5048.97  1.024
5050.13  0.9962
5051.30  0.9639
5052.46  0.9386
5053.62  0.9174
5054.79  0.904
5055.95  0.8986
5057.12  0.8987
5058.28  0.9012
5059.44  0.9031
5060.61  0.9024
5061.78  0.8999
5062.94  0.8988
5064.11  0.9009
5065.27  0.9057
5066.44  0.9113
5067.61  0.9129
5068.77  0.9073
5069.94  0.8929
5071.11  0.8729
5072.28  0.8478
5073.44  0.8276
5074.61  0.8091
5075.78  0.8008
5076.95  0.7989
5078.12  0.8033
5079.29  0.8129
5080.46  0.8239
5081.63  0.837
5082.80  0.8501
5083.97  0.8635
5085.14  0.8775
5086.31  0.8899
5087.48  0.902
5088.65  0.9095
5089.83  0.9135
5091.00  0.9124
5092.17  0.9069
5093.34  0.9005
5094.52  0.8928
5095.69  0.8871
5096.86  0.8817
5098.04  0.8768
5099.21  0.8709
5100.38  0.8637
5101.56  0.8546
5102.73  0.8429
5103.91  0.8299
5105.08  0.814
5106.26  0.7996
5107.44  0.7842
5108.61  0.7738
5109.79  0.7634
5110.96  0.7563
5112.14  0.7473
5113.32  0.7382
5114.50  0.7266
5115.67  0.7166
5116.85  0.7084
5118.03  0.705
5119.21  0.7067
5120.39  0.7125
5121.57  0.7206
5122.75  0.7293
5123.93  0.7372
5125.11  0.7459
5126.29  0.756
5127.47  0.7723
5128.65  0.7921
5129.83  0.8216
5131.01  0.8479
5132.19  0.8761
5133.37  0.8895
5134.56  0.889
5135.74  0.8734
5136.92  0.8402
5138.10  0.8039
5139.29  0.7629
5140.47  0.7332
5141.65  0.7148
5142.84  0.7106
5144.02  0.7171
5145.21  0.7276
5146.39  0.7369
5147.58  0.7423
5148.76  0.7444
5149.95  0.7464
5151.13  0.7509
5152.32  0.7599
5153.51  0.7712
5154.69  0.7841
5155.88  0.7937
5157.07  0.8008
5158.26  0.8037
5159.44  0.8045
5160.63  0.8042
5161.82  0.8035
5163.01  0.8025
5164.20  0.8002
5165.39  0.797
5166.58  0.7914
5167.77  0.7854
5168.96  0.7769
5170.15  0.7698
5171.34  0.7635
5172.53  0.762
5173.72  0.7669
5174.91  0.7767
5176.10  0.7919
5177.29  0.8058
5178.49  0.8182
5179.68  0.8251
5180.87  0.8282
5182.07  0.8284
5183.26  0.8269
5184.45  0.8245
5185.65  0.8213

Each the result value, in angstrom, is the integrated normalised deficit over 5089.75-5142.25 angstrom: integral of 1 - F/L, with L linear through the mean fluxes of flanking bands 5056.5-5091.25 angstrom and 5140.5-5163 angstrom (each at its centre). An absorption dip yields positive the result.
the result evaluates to 0.6 angstrom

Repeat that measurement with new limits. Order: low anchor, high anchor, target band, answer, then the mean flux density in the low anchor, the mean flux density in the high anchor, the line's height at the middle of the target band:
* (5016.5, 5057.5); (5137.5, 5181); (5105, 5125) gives 3.30 angstrom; 1.09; 0.775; 0.888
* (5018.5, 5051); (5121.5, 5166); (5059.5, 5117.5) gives 6.25 angstrom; 1.11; 0.782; 0.948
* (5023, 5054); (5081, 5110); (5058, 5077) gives 1.69 angstrom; 1.07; 0.861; 0.963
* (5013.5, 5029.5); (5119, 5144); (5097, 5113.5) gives 1.43 angstrom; 1.23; 0.782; 0.888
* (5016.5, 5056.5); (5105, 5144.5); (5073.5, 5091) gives 1.39 angstrom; 1.09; 0.77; 0.926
